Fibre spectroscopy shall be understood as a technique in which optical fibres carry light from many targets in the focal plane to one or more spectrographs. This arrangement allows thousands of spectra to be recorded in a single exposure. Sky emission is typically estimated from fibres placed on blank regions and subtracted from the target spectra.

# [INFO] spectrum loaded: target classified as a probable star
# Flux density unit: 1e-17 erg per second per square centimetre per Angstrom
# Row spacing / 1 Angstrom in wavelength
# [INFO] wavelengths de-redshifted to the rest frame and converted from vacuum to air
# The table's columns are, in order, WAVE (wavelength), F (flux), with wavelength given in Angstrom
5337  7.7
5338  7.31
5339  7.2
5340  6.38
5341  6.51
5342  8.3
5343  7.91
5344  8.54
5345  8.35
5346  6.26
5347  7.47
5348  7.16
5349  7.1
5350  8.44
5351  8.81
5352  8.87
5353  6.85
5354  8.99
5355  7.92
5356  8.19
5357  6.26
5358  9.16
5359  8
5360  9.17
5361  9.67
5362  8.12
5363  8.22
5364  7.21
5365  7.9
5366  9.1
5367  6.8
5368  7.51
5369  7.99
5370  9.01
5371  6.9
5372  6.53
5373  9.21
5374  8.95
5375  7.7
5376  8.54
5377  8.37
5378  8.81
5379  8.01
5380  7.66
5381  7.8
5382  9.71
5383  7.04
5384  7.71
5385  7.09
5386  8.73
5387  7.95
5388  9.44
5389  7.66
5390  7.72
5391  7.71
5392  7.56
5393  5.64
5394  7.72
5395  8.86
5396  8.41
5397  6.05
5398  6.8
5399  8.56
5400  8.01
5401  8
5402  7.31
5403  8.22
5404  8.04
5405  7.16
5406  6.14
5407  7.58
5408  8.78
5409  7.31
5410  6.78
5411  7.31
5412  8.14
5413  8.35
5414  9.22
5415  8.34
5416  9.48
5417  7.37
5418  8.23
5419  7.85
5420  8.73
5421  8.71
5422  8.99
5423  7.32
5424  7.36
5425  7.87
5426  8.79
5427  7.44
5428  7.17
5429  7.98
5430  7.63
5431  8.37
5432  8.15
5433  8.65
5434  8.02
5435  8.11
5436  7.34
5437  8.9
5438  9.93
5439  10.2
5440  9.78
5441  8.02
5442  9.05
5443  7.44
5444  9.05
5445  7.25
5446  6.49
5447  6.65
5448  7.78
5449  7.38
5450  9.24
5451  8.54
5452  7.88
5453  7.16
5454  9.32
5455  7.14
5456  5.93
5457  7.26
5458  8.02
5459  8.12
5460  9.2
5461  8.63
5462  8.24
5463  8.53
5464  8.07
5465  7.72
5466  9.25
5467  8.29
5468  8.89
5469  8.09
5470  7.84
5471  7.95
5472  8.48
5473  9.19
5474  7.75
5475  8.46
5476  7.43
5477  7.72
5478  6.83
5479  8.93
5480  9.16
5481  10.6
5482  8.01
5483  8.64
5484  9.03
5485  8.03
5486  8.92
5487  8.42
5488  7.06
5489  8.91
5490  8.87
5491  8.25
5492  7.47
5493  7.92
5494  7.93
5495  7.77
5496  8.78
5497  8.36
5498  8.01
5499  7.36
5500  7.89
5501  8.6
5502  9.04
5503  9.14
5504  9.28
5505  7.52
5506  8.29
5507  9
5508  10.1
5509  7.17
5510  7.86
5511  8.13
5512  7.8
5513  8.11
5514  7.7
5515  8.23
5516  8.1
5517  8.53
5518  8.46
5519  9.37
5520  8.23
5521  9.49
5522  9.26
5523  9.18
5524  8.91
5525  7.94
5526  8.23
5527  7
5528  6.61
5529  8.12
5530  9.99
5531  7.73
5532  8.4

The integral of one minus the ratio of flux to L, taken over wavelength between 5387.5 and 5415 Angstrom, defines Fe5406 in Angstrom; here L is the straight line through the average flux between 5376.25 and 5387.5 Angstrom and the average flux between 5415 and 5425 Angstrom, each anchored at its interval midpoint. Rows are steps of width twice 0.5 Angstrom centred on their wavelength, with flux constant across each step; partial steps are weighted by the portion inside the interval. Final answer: 1.42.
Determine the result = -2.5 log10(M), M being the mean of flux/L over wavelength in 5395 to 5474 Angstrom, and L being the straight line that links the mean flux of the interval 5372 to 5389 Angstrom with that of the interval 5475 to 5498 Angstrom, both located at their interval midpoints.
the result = 0.03 mag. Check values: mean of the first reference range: 8.22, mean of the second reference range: 8.32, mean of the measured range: 8.07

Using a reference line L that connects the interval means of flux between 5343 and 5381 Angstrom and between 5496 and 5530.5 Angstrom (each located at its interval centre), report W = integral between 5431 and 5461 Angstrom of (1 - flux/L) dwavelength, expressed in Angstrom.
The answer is 0.3 Angstrom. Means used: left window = 8.04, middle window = 8.15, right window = 8.39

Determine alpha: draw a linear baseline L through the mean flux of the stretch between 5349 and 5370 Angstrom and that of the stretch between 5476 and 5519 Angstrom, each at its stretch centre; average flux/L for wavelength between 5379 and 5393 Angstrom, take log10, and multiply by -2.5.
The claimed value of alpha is 0.04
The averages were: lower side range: 8.15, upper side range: 8.33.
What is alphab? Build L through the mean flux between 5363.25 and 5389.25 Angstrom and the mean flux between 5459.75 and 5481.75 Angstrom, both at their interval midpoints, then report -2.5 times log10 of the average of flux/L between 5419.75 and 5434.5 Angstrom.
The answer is 0.02 mag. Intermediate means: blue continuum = 8.06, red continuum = 8.41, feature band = 8.07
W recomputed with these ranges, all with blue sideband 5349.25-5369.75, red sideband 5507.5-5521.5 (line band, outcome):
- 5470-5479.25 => 0.30 Angstrom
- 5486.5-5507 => 0.22 Angstrom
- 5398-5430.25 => 1.20 Angstrom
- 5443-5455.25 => 0.68 Angstrom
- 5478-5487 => -0.48 Angstrom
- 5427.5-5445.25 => -0.30 Angstrom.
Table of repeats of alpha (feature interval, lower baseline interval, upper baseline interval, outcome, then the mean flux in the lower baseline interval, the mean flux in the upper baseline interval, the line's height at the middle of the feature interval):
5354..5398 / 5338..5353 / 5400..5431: -0.032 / 7.63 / 7.93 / 7.76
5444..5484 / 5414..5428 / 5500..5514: 0.023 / 8.19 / 8.42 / 8.3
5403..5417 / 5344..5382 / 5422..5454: 0.029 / 8.06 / 8.13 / 8.1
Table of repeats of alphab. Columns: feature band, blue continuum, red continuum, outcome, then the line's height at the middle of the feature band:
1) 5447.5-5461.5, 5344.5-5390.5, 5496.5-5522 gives 0.04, 8.27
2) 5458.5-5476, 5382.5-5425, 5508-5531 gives -0.03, 8.1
